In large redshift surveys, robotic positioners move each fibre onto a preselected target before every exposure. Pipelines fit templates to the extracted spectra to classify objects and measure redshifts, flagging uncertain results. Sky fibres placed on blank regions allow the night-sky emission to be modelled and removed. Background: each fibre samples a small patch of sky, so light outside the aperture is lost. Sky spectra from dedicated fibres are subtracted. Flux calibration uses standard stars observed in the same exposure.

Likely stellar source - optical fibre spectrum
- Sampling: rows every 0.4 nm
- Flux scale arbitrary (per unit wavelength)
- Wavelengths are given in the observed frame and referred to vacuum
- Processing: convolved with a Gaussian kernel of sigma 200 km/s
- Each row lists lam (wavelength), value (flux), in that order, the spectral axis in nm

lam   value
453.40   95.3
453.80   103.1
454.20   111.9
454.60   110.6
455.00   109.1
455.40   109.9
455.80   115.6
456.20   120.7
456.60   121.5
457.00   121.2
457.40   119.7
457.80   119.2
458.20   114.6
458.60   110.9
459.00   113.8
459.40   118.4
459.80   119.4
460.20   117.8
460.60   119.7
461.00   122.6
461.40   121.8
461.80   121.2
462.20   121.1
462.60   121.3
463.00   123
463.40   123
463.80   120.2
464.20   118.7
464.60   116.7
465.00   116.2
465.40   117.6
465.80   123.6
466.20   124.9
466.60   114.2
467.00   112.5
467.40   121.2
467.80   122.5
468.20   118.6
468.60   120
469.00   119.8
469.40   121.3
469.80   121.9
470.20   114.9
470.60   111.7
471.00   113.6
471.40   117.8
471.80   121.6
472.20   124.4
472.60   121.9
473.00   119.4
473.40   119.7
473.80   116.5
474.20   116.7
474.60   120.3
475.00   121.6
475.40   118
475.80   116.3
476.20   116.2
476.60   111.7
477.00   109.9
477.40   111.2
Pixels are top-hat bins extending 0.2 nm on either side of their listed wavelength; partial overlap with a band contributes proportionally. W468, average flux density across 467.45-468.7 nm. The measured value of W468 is 120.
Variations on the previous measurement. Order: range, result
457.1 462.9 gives 119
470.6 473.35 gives 119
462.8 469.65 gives 120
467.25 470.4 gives 120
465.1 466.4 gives 122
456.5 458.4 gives 119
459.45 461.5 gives 120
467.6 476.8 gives 119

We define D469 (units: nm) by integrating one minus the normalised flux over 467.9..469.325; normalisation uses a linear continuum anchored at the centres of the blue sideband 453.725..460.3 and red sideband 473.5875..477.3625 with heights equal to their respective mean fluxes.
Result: -0.049 nm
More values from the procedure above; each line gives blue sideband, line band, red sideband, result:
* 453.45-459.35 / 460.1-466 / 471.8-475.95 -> -0.21 nm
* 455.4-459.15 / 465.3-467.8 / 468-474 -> -0.02 nm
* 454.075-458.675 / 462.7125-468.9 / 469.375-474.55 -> -0.12 nm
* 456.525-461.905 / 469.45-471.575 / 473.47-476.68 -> 0.03 nm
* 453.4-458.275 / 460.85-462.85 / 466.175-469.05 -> -0.09 nm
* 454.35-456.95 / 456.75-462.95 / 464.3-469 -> -0.13 nm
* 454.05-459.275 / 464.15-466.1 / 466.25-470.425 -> -0.02 nm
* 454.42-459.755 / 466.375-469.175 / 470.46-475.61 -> -0.01 nm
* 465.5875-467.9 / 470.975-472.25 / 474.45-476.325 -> -0.01 nm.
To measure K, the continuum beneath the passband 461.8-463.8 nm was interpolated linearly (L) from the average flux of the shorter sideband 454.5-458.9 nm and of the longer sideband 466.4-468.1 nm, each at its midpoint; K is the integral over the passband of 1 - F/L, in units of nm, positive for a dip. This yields -0.08 nm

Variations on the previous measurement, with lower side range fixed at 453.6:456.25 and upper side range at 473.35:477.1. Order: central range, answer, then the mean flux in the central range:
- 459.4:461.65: -0.15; 120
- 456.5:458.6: -0.12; 118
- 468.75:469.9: -0.06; 121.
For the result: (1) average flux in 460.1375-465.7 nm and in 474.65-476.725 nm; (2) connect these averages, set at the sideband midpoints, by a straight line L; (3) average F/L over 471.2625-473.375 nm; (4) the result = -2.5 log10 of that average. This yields -0.03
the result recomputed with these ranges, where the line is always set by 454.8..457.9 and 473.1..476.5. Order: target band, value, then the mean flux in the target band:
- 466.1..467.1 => 0.006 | 117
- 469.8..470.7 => 0.022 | 115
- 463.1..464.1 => -0.037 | 121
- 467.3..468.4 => -0.028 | 121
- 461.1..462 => -0.039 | 122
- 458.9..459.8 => 0.001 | 117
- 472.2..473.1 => -0.034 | 122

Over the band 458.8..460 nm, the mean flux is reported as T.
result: 117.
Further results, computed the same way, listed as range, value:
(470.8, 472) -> 118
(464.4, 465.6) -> 117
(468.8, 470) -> 121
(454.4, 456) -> 111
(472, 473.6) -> 121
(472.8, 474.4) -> 118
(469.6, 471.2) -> 116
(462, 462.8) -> 121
